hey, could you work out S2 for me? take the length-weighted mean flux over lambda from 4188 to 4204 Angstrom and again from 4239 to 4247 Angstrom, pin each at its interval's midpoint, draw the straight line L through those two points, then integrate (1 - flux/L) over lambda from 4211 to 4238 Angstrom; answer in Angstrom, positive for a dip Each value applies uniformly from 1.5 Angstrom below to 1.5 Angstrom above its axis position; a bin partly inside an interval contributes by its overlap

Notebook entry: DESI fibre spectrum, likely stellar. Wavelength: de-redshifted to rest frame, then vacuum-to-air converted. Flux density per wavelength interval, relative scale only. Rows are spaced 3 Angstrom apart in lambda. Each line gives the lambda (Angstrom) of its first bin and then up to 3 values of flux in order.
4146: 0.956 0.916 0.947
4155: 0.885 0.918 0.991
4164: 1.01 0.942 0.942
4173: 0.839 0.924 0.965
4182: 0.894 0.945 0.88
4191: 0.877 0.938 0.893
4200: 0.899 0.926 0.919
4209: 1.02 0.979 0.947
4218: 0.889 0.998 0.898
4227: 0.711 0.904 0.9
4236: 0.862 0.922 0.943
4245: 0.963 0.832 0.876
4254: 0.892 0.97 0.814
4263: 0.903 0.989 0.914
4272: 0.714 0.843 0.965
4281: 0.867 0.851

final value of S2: 0.8 Angstrom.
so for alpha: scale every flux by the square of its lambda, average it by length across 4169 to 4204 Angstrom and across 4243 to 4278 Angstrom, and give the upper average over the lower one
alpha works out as 1.0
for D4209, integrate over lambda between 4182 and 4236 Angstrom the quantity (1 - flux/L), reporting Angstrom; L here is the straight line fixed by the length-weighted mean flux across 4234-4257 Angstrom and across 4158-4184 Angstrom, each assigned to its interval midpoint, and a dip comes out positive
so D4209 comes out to 0.5 Angstrom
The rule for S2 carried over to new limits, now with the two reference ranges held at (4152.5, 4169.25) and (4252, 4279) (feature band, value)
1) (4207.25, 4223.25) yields -0.8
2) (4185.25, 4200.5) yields 0.5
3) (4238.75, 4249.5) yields -0.2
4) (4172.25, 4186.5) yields 0.3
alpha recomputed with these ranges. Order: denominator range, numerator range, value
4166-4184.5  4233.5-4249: 1.02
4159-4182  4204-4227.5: 1.01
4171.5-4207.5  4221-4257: 1.00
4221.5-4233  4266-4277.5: 1.02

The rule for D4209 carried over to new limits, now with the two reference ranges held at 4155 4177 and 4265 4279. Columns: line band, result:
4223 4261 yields 0.42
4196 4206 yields 0.08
